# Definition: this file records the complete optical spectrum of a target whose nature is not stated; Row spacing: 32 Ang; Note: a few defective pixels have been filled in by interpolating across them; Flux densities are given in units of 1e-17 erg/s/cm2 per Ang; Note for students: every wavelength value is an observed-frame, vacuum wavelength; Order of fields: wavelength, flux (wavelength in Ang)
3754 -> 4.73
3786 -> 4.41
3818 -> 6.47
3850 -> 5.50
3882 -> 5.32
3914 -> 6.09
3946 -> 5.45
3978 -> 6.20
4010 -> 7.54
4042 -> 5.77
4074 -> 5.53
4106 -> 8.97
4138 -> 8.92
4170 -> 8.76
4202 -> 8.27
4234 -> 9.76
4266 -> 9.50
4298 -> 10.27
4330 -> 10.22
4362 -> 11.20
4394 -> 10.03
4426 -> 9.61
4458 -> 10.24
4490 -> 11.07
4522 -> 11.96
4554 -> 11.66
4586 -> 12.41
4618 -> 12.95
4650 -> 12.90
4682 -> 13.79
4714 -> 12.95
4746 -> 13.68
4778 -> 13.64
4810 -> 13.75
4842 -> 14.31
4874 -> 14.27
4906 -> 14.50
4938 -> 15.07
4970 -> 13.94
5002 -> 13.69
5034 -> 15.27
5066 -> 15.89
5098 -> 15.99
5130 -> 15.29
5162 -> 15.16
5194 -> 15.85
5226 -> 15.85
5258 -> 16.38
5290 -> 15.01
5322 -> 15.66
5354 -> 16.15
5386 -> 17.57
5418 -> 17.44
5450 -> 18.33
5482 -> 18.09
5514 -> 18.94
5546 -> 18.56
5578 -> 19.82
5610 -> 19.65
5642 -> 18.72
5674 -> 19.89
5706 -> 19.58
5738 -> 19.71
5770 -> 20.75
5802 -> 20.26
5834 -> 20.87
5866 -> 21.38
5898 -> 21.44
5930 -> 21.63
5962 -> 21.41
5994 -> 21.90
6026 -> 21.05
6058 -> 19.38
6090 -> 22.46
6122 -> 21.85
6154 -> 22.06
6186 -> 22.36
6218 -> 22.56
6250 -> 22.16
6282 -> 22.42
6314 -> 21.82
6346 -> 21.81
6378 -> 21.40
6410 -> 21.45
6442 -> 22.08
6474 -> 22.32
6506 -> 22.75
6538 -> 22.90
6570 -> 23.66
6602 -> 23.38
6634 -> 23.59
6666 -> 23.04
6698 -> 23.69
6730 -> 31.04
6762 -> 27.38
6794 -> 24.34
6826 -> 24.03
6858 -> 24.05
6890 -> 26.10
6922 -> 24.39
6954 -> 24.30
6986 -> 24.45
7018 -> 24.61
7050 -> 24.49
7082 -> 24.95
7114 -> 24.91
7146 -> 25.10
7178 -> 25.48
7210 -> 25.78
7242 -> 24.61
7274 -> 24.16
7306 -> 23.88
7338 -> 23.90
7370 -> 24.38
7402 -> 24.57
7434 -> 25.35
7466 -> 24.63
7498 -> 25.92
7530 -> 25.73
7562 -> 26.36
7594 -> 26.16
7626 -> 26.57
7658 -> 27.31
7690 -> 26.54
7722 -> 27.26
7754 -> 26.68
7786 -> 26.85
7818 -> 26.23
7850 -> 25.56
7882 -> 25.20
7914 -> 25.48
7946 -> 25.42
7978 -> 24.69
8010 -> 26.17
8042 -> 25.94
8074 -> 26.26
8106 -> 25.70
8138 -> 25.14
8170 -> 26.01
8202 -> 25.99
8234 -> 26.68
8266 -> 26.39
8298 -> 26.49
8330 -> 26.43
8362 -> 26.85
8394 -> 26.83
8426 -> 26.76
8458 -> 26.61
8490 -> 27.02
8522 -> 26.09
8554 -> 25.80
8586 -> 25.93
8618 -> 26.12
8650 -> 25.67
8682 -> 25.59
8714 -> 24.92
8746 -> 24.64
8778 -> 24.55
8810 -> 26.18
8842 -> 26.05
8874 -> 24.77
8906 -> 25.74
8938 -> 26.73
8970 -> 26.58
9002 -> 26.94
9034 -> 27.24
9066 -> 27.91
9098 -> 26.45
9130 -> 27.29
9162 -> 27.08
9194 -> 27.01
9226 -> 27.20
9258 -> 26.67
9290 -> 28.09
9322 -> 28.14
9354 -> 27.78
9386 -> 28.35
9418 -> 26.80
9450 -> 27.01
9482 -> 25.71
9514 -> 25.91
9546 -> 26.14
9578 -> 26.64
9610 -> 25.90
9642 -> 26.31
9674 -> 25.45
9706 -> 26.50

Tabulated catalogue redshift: 0.03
